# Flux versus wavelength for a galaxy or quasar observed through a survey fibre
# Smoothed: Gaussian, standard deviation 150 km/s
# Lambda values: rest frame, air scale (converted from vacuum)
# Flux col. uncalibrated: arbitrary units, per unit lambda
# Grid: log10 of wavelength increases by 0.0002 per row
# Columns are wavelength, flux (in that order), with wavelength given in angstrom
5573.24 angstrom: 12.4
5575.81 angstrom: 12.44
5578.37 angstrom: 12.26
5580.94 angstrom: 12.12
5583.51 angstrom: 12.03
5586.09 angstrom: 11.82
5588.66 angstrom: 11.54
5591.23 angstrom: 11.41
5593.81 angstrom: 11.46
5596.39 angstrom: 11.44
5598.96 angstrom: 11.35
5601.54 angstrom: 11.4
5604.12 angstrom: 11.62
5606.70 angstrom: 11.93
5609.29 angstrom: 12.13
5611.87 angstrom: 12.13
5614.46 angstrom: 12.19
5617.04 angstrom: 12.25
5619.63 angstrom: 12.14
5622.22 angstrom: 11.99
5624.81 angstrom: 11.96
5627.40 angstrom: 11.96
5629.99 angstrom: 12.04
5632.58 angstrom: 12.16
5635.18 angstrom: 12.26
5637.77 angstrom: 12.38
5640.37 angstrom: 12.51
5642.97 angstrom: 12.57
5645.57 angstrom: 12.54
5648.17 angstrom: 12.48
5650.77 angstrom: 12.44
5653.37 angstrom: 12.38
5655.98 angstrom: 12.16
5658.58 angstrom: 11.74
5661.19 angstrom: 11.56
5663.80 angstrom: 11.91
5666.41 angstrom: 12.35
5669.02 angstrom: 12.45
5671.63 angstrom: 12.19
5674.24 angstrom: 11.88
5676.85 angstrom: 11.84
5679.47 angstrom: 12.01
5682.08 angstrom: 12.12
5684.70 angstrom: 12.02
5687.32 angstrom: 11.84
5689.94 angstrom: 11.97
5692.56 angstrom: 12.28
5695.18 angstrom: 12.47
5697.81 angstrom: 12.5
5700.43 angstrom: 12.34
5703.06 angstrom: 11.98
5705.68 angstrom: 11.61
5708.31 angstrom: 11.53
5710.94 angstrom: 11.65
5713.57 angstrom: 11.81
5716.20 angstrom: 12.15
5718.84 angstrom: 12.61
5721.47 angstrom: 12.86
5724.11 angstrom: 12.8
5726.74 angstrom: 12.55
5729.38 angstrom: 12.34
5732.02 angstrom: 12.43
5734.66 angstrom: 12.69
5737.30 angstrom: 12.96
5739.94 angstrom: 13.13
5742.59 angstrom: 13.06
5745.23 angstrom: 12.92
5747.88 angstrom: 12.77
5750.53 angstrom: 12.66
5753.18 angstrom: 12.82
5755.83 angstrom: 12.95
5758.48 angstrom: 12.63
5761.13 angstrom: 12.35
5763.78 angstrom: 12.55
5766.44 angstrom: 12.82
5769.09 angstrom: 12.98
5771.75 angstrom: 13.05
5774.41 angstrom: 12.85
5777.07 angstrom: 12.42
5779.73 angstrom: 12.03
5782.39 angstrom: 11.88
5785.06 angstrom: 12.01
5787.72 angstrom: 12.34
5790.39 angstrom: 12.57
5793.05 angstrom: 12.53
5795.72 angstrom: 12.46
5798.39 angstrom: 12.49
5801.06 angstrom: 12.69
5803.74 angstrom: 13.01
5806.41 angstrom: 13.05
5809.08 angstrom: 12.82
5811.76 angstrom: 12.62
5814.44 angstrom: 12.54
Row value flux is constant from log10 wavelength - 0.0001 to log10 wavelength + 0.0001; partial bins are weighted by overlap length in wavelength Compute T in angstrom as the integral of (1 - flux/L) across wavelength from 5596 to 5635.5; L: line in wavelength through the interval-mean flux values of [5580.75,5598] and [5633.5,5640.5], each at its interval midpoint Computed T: 0.3 angstrom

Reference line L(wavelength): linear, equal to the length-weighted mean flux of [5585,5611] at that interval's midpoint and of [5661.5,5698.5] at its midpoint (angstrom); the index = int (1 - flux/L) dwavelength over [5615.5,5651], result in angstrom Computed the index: -1.3 angstrom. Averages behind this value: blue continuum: 11.6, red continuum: 12.1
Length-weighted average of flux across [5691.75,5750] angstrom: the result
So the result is 12.4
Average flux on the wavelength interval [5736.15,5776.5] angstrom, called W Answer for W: 12.8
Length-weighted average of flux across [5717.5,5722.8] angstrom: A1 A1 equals 12.7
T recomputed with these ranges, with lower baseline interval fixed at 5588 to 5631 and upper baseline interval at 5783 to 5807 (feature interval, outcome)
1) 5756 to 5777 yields -0.5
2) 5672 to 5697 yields 0.1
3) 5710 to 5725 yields -0.1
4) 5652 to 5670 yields -0.1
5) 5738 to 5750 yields -0.6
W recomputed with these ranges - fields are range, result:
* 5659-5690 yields 12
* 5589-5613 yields 11.6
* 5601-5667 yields 12.1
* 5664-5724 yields 12.1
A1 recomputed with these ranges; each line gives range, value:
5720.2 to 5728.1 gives 12.7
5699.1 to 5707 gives 12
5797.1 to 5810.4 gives 12.8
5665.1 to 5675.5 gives 12.2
